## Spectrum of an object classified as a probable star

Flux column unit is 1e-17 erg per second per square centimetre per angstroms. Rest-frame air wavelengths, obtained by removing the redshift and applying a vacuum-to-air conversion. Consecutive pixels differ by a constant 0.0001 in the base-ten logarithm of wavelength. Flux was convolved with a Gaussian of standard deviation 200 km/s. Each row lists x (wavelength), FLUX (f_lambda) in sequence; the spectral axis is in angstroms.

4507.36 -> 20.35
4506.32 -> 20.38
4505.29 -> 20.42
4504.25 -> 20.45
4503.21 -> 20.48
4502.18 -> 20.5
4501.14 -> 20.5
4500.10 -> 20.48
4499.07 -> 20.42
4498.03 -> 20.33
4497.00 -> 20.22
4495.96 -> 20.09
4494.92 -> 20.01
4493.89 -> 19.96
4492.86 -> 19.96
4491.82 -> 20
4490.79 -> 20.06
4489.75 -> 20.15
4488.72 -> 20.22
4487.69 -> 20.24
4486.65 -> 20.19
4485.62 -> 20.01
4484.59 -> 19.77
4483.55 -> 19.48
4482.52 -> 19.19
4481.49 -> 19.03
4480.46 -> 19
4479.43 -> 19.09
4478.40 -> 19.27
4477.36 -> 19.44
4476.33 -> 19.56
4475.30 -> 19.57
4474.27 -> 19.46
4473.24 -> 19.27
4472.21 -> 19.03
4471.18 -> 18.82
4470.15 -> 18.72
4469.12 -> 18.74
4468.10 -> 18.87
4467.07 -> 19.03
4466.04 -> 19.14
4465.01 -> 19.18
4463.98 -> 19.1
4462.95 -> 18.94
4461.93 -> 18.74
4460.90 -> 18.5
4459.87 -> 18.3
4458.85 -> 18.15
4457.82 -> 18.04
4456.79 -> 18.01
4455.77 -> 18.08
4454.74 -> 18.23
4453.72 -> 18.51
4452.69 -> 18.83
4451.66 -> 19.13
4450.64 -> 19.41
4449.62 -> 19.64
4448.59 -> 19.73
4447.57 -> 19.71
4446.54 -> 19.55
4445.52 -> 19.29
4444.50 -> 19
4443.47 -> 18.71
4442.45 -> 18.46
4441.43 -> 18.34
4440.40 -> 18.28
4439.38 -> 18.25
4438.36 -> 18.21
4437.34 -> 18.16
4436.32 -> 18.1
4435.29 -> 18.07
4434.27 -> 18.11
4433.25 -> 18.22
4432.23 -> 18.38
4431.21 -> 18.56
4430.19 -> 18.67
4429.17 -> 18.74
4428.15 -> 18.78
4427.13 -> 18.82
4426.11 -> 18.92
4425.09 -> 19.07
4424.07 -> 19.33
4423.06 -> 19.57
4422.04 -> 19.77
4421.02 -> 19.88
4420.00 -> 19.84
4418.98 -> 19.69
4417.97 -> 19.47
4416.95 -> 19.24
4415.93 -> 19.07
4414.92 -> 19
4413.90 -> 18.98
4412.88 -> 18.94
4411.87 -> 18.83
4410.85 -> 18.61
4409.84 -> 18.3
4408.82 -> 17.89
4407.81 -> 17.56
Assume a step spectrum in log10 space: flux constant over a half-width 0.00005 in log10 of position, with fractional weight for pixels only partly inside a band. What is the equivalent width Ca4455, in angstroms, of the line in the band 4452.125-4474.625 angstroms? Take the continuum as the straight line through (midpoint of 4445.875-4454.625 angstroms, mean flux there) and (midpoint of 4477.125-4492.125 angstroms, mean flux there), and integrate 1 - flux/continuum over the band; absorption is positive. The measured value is 0.8 angstroms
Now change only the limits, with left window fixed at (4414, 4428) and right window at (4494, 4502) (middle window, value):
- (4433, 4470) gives 1.91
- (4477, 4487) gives 0.32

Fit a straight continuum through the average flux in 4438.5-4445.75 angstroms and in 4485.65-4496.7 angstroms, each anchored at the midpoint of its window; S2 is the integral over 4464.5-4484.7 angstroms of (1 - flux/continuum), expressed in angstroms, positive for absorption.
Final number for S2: 0.41 angstroms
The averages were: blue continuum 18.6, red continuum 20.1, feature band 19.2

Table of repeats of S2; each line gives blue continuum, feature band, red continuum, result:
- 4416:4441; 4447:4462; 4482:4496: 0.4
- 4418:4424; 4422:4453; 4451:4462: 0.5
